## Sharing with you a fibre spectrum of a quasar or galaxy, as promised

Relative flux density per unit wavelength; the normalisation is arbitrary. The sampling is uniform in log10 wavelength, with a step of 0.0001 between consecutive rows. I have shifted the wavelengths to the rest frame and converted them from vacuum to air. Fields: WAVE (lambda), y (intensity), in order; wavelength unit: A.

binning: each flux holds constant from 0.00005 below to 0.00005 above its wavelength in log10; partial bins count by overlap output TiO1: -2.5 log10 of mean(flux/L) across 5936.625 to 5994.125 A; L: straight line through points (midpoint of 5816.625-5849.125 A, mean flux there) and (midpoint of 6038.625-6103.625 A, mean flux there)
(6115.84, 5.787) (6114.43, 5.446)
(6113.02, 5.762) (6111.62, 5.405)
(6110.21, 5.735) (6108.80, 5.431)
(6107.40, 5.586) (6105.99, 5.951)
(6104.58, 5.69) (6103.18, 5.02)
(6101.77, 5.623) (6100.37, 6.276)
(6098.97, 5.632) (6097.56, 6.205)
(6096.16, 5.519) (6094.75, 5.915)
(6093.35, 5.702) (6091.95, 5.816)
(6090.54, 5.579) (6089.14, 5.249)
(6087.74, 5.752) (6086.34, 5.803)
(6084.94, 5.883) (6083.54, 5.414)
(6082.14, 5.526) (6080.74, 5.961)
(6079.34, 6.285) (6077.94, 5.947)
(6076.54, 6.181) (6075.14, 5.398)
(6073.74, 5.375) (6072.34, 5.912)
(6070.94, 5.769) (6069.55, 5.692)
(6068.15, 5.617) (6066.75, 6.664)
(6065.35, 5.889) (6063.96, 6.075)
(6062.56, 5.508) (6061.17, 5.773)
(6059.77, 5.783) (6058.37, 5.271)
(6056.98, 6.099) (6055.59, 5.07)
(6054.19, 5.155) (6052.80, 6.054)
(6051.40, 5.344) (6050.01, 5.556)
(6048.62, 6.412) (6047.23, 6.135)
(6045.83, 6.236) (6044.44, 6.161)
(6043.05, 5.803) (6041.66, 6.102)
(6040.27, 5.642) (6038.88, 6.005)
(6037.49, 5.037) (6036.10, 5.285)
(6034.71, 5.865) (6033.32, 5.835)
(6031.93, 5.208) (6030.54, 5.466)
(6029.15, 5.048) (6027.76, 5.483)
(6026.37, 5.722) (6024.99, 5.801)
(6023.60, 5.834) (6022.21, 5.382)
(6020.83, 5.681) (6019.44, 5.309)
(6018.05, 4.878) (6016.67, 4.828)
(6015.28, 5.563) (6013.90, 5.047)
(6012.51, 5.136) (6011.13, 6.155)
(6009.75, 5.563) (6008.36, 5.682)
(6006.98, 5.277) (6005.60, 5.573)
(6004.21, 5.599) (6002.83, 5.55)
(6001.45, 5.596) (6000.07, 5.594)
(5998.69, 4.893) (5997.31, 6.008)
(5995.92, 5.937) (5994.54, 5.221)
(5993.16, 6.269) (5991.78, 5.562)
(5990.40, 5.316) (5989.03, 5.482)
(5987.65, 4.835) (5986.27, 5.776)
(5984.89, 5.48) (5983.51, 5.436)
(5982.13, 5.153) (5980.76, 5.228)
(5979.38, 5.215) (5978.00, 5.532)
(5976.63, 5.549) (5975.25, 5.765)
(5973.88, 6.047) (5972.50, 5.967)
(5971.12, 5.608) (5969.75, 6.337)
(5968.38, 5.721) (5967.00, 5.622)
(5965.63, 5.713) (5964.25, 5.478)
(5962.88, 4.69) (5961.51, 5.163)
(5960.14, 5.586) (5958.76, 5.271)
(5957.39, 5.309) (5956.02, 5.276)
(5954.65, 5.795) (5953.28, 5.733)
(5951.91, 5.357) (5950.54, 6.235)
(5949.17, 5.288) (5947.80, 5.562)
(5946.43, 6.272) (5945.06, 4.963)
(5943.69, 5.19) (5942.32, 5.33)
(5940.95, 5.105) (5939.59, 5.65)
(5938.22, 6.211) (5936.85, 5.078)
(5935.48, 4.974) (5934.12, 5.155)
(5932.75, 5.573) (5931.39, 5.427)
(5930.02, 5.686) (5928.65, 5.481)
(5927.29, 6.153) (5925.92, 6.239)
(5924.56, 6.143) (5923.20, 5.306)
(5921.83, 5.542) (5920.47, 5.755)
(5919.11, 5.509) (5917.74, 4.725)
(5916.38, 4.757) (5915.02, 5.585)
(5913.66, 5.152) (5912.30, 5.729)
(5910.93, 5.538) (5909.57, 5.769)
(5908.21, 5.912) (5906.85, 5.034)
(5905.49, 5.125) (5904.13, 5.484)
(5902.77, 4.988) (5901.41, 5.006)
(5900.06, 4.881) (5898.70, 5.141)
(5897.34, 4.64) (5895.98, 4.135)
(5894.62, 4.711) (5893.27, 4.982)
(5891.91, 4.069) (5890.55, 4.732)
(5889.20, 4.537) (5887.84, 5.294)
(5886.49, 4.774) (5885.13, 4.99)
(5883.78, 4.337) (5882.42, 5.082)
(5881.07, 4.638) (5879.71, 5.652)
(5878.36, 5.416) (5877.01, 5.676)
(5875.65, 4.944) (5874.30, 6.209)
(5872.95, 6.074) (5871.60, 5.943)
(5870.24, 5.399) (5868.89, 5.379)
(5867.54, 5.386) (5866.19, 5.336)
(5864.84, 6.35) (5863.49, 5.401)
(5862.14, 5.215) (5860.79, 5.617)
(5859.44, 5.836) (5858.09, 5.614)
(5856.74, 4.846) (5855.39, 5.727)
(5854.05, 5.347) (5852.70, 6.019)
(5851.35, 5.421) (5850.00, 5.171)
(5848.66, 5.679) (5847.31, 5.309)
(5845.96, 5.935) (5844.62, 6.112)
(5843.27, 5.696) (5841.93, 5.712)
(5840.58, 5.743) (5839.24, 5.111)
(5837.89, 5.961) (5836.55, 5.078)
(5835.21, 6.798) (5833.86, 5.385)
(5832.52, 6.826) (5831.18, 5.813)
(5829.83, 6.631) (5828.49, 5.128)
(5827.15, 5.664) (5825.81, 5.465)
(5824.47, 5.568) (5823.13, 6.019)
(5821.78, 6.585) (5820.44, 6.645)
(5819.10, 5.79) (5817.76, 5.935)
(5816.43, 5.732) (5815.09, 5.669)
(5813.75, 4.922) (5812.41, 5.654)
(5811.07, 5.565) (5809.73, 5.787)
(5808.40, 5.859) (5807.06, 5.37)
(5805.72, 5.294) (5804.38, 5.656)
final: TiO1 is 0.05 mag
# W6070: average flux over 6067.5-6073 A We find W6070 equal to 5.75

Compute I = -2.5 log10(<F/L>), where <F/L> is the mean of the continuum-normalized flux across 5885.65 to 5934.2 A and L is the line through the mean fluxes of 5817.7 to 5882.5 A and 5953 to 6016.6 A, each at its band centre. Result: 0.07 mag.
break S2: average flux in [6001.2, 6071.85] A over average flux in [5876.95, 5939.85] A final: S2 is 1.08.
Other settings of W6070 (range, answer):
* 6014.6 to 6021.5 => 5.24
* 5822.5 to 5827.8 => 5.68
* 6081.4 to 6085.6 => 5.61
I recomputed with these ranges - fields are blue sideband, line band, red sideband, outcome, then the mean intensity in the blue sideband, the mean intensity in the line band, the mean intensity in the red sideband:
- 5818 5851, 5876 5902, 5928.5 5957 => 0.160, 5.82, 4.88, 5.49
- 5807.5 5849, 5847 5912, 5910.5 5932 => 0.078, 5.8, 5.27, 5.54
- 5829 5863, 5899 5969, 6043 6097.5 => 0.054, 5.7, 5.45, 5.78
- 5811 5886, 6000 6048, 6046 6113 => 0.027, 5.63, 5.58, 5.74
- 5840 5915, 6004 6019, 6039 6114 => 0.047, 5.33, 5.38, 5.76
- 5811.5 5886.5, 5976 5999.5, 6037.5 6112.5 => 0.047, 5.62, 5.46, 5.76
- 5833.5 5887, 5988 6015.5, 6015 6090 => 0.018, 5.51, 5.54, 5.68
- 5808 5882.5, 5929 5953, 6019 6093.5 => 0.042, 5.67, 5.48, 5.72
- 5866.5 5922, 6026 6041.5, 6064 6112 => 0.014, 5.18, 5.52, 5.75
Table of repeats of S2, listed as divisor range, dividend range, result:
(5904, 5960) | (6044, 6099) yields 1.05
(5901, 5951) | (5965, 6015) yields 1.02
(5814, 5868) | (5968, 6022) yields 0.96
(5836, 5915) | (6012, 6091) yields 1.06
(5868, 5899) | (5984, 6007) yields 1.09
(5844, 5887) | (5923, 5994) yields 1.01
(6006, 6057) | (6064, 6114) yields 1.03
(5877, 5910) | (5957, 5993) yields 1.11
